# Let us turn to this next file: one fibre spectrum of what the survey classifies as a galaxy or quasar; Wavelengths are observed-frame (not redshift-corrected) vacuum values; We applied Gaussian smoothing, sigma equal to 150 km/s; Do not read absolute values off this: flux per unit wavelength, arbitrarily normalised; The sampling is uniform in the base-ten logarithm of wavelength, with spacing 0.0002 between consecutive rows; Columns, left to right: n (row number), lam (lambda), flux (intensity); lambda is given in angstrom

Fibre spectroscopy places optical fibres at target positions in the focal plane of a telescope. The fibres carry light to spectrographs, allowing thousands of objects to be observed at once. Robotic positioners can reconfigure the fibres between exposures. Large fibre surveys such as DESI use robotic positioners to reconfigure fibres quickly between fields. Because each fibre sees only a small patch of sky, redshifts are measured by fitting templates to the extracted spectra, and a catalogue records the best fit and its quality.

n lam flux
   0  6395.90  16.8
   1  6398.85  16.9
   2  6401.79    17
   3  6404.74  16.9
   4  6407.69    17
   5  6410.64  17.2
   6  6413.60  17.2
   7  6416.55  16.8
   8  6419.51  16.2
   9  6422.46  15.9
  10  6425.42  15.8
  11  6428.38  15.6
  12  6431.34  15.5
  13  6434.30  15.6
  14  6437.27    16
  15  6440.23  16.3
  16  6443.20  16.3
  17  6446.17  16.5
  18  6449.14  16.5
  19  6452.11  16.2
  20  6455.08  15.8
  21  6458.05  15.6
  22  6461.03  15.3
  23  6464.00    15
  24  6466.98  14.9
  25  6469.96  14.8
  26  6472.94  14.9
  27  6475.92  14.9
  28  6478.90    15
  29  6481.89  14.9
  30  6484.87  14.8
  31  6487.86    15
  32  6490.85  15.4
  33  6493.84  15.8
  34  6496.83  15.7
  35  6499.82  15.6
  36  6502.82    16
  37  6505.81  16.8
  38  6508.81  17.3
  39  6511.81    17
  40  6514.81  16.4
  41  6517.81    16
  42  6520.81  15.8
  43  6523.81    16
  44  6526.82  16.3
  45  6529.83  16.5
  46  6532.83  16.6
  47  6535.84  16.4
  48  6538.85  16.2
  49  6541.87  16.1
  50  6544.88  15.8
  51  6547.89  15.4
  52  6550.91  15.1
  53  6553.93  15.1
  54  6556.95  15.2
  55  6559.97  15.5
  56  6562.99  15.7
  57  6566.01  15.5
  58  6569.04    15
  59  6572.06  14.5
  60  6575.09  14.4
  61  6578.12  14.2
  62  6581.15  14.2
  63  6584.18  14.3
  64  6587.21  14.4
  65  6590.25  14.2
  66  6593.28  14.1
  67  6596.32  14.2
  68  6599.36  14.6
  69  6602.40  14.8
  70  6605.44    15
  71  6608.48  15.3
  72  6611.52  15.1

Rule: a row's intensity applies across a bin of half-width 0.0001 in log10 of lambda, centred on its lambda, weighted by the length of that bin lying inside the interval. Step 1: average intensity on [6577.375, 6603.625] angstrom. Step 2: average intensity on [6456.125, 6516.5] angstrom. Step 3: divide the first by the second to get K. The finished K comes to 0.92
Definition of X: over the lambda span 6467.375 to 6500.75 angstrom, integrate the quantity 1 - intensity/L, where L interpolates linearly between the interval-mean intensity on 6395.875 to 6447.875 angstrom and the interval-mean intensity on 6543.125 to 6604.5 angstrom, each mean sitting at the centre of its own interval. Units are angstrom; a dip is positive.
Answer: 1.3 angstrom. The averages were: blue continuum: 16.4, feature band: 15.1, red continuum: 14.8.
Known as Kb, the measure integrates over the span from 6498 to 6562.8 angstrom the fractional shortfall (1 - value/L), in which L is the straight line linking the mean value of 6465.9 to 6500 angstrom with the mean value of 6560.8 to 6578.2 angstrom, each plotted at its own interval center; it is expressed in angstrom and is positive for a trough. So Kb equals -4.3 angstrom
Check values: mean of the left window 15.1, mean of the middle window 16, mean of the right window 15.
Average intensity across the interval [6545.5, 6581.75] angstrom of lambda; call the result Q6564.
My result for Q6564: 15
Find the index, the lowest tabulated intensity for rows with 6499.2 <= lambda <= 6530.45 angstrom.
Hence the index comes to 15.6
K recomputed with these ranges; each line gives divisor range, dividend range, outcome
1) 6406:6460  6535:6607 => 0.92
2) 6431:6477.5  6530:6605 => 0.96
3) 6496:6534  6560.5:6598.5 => 0.89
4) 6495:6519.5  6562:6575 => 0.92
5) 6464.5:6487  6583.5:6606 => 0.97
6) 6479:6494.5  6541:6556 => 1.02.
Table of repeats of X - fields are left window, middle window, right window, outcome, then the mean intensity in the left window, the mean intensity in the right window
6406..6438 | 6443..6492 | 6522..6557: 2.3 angstrom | 16.3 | 15.9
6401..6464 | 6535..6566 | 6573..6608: -1.6 angstrom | 16.2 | 14.4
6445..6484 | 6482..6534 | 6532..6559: -1.5 angstrom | 15.4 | 15.7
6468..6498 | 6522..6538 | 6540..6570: -1.1 angstrom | 15.1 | 15.5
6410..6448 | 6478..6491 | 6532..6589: 0.7 angstrom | 16.2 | 15.2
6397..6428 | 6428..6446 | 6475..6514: 0.5 angstrom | 16.7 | 15.7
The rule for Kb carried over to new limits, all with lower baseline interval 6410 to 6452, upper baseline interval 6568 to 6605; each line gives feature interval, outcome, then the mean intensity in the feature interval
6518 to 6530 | -0.8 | 16.1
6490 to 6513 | -1.2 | 16.2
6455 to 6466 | 0.4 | 15.4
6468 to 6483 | 0.8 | 14.9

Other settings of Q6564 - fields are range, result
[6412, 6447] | 16.1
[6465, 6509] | 15.4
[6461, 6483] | 14.9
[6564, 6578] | 14.8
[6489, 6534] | 16.2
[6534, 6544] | 16.2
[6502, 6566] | 16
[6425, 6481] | 15.6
